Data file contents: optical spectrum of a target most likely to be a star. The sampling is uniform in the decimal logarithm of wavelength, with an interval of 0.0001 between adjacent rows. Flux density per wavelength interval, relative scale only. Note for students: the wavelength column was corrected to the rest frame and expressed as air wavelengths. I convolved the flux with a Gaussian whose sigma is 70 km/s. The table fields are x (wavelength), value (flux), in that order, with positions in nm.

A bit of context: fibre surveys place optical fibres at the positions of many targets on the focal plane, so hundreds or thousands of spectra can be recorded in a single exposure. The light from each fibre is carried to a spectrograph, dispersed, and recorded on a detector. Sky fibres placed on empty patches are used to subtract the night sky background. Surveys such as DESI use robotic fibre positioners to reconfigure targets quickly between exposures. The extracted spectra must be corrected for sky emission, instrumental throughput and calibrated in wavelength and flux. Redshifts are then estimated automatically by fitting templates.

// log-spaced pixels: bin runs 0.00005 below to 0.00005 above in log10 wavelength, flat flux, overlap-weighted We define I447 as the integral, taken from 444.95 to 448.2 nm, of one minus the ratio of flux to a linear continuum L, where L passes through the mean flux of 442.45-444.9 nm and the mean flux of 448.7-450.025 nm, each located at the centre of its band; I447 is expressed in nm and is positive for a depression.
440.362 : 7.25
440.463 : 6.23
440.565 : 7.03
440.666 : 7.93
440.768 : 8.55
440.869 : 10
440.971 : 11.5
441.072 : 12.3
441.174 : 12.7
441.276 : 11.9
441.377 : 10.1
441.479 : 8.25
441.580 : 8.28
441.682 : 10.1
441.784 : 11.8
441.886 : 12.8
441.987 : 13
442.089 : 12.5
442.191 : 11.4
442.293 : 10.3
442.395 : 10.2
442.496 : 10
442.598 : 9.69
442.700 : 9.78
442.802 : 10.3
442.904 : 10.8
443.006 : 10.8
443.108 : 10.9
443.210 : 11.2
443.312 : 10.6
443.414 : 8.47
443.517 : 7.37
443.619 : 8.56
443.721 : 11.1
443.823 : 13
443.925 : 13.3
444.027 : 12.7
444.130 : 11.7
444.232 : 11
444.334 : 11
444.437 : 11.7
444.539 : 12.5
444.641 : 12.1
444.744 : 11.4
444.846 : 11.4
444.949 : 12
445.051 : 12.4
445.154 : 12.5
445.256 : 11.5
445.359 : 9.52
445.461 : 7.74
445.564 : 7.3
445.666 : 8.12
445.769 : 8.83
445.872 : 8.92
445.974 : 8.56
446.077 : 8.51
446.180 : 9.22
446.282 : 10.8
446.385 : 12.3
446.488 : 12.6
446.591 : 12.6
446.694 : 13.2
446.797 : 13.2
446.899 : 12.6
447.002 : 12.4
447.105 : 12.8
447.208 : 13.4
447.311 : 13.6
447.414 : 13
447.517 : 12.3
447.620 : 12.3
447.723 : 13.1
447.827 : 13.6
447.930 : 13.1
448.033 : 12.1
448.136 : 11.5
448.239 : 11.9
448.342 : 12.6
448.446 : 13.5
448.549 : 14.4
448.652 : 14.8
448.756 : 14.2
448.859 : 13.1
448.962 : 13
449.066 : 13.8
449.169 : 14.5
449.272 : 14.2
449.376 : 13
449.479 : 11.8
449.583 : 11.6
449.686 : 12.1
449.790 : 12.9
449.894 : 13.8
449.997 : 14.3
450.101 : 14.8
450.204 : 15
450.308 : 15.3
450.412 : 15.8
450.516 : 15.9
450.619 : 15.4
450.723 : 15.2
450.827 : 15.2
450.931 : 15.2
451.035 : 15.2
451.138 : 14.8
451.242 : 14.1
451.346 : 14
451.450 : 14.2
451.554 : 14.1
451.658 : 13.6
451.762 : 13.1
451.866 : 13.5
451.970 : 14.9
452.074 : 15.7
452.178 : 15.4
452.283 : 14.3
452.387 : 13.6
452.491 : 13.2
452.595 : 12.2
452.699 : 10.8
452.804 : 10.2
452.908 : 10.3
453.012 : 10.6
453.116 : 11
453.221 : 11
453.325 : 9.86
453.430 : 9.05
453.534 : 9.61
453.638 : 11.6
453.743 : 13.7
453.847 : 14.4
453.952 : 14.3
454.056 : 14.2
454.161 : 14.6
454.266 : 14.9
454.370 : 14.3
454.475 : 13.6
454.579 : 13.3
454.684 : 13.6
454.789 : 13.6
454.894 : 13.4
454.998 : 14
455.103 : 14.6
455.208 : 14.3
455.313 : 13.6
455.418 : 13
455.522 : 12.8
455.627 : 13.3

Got 0.19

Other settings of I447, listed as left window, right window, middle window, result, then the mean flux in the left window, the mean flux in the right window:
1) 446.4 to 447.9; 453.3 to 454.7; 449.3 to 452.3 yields -0.31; 12.9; 13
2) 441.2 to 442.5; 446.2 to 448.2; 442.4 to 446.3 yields 0.41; 10.9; 12.6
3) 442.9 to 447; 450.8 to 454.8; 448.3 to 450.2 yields -0.22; 10.9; 13.2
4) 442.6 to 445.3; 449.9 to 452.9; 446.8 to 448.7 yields -0.04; 11.1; 14.2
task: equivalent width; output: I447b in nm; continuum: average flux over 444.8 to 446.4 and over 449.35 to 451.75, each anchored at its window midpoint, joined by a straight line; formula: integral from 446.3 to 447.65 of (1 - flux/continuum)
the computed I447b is -0.20 nm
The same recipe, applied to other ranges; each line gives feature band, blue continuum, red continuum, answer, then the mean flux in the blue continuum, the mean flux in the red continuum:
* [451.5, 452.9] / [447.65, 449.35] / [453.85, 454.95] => 0.042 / 13.3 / 14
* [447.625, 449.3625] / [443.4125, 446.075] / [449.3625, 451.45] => -0.035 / 10.6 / 14.3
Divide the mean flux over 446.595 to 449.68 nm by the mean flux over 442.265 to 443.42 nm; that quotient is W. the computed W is 1.26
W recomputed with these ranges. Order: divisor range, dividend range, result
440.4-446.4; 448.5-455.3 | 1.30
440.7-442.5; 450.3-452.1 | 1.35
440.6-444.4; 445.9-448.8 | 1.16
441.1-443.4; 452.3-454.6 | 1.14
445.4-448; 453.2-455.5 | 1.16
